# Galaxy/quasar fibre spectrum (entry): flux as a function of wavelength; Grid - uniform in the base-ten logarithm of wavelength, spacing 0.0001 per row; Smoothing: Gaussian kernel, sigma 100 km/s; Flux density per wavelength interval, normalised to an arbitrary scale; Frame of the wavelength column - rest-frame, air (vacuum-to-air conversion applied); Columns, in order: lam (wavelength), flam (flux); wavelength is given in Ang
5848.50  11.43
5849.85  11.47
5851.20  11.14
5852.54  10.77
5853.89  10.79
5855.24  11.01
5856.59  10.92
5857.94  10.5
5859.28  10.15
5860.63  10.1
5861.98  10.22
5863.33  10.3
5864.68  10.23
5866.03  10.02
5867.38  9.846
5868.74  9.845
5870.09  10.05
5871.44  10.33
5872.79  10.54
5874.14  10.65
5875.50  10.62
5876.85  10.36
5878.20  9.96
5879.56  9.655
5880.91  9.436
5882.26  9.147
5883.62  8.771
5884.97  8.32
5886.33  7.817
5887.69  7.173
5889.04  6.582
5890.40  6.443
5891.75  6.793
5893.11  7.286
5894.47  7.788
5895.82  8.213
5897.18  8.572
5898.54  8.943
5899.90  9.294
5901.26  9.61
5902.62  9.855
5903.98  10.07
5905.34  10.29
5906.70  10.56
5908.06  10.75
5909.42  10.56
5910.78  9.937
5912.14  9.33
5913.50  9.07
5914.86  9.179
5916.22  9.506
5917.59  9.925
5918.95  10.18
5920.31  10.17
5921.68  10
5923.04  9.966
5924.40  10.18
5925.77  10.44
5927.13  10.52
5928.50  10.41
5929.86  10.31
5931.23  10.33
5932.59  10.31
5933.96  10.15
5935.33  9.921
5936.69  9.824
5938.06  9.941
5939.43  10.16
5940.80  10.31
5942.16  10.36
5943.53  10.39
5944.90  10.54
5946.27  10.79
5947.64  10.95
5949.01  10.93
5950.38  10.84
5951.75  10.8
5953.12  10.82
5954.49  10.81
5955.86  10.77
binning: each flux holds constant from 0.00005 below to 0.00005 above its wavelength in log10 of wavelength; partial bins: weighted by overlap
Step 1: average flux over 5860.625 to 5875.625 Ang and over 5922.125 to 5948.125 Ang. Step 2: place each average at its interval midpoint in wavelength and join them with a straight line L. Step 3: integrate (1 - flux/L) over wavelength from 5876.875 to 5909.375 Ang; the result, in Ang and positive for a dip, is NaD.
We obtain 4.5 Ang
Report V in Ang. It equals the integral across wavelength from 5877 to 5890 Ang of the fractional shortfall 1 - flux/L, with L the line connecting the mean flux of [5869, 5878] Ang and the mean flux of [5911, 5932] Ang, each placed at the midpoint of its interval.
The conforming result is 2.2 Ang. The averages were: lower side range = 10.4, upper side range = 9.97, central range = 8.57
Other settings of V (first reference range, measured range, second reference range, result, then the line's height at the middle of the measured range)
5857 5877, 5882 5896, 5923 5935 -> 3.6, 10.3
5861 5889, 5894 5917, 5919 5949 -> 1.0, 9.96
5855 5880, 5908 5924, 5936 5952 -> 0.8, 10.4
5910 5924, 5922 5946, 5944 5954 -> 0.1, 10.3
